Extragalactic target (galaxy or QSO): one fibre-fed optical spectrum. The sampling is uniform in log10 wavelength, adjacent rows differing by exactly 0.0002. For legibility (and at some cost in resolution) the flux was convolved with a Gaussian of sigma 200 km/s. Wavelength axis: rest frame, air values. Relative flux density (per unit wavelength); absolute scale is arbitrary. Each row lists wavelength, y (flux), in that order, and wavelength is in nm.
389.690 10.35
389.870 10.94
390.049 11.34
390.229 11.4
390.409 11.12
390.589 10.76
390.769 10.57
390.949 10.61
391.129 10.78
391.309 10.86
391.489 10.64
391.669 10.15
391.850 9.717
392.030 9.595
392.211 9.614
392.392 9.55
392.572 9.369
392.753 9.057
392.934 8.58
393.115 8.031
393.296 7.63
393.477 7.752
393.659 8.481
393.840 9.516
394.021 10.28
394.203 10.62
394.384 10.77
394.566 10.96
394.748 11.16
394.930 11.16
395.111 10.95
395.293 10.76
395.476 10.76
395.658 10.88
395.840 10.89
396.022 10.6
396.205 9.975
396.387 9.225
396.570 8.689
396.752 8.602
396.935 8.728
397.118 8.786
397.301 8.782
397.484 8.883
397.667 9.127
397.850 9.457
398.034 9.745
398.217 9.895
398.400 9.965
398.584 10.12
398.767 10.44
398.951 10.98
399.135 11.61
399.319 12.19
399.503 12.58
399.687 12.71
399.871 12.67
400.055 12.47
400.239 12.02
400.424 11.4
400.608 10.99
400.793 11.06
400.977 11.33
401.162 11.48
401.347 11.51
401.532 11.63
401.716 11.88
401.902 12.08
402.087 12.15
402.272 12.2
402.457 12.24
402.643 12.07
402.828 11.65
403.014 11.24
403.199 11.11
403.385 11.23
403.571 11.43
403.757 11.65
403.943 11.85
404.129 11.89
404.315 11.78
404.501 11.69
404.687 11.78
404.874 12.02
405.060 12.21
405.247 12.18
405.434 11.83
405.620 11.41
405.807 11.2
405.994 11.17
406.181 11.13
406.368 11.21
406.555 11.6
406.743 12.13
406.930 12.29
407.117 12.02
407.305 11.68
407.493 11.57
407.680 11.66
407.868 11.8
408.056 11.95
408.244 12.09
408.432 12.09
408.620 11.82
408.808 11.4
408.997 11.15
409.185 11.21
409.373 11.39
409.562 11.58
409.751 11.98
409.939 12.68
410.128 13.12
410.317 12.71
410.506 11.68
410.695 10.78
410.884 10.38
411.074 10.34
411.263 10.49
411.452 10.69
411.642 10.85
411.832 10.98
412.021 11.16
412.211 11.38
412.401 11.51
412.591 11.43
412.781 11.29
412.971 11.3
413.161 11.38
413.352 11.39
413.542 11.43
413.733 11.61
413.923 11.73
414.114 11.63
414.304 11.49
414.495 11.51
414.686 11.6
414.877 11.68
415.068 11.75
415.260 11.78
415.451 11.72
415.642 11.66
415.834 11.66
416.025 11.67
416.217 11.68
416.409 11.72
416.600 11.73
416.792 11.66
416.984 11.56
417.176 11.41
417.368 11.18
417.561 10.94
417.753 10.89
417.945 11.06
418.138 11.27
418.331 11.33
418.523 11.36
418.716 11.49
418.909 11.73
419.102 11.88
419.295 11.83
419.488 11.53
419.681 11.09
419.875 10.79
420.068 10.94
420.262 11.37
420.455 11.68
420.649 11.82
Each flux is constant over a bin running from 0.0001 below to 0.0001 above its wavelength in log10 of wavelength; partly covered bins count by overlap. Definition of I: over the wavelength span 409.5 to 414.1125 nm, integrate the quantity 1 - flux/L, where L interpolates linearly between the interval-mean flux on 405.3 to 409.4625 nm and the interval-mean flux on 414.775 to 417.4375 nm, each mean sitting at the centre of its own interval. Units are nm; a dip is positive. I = 0.09 nm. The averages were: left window 11.6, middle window 11.4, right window 11.6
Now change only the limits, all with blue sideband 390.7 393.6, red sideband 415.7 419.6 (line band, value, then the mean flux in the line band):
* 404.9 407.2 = -0.24 nm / 11.7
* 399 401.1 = -0.37 nm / 11.9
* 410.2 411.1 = -0.03 nm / 11.3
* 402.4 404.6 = -0.27 nm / 11.6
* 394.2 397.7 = -0.08 nm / 10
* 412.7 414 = -0.03 nm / 11.4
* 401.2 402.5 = -0.21 nm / 11.9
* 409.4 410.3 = -0.12 nm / 12.3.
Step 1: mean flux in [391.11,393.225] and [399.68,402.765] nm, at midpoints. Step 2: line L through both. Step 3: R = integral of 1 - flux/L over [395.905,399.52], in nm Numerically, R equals 0.37 nm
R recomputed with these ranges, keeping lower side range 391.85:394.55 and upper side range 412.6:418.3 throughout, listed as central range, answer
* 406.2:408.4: -0.23 nm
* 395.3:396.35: -0.11 nm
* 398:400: -0.28 nm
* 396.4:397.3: 0.08 nm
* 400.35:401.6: -0.16 nm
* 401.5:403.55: -0.31 nm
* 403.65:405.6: -0.27 nm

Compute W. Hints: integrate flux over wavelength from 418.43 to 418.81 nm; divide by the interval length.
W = 11.4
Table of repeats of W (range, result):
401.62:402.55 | 12.1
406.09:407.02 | 11.7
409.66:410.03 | 12.4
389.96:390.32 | 11.4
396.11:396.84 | 9.13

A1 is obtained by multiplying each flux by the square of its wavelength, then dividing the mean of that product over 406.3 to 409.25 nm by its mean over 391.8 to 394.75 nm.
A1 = 1.34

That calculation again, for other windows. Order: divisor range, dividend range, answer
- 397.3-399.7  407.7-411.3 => 1.17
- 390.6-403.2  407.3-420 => 1.19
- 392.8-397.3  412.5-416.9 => 1.31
